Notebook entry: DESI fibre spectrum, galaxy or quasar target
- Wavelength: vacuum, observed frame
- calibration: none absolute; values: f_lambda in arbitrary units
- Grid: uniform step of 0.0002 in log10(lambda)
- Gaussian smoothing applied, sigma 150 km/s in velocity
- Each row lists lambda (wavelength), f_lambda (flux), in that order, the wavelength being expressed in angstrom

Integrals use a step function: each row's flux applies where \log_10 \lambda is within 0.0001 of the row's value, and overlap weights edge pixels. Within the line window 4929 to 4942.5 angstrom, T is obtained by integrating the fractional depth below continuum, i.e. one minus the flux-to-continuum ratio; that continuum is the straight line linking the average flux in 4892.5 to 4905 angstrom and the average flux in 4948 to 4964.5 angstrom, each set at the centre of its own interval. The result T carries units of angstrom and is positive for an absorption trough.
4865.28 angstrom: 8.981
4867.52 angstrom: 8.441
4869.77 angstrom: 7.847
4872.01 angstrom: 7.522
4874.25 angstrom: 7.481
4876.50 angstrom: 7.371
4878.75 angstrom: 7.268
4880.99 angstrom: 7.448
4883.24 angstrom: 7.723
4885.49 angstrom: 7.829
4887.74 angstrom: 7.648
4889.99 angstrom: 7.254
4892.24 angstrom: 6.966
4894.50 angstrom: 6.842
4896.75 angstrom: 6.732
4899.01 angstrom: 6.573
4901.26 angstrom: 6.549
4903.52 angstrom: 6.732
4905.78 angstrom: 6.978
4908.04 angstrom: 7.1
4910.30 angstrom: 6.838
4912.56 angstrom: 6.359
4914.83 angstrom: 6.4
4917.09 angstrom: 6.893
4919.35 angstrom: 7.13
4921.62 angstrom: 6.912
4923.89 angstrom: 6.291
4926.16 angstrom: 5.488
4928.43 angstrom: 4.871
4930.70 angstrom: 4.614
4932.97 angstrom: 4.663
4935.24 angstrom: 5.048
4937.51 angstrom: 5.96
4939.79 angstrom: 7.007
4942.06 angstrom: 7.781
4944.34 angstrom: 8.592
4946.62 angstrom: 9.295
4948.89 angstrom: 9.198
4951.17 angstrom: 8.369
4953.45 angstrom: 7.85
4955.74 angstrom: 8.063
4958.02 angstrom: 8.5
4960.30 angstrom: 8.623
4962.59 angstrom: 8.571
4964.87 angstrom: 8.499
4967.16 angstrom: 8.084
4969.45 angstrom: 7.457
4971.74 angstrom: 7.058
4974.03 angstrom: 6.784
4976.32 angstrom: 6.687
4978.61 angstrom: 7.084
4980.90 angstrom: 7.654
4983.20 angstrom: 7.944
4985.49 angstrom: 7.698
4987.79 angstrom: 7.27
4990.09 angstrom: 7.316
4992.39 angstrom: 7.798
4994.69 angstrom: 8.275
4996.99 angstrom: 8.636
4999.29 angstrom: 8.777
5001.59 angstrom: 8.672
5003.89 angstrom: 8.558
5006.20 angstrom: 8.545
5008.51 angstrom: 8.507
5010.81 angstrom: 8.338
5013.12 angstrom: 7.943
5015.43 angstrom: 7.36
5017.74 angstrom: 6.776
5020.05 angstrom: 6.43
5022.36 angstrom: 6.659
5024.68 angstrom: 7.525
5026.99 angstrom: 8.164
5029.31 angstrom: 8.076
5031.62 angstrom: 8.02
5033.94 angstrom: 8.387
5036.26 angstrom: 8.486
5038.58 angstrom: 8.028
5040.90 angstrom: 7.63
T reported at 3.7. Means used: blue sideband 6.71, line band 5.71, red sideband 8.44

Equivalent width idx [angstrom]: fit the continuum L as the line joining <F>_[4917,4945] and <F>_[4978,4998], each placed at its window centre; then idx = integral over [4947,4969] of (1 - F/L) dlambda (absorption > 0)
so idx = -4.8 angstrom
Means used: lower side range 6.19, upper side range 7.75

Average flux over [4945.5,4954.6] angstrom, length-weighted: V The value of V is 8.68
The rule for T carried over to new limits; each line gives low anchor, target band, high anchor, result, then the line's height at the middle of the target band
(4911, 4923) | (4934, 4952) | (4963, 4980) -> -1.4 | 7.07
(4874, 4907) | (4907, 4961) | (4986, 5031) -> 3.2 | 7.42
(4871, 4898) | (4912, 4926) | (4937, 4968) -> 2.1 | 7.78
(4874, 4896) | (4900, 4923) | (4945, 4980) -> 2.4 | 7.59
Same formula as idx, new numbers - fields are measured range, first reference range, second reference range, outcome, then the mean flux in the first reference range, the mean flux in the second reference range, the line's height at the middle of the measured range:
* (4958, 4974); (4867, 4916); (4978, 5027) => -0.83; 7.16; 7.81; 7.6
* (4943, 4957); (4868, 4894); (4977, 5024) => -1.61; 7.49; 7.8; 7.67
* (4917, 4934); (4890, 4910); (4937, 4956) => 3.83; 6.83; 8.08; 7.52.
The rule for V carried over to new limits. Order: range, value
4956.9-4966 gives 8.55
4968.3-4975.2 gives 7.1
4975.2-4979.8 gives 6.9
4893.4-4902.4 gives 6.68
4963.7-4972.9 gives 7.78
